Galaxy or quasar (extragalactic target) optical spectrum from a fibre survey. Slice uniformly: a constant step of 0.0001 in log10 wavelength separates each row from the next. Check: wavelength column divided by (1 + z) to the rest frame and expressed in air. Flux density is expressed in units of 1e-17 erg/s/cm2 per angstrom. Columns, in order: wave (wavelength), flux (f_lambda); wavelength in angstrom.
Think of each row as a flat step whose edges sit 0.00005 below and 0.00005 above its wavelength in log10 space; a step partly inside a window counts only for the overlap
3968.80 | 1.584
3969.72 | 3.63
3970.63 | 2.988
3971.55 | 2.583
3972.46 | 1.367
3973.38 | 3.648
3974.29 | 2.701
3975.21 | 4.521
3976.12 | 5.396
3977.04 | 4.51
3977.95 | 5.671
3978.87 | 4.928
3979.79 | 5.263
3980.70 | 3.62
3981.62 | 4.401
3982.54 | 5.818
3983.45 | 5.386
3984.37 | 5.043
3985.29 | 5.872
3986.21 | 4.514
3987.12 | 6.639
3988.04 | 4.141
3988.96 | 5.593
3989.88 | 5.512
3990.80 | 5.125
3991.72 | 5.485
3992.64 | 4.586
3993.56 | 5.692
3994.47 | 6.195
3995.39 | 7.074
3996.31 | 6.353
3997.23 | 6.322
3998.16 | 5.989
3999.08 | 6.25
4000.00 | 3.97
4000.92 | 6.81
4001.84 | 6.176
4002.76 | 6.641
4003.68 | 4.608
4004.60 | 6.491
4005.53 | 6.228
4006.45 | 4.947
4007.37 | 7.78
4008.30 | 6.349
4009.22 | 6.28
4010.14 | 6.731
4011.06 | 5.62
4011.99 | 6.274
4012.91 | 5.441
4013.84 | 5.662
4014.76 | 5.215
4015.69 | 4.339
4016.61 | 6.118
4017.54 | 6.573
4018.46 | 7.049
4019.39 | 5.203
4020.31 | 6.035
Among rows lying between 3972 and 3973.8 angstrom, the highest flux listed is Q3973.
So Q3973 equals 3.648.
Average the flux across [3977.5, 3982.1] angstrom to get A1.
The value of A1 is 4.77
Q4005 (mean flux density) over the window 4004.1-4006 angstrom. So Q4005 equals 6.3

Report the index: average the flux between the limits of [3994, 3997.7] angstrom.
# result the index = 6.48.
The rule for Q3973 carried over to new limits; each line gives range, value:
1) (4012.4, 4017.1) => 6.118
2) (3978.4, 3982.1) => 5.263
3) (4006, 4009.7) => 7.78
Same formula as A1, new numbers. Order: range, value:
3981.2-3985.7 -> 5.3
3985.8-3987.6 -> 5.61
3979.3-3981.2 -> 4.45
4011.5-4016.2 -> 5.39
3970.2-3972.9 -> 2.31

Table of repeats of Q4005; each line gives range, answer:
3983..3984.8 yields 5.21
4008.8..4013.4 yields 6.06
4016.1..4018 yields 6.3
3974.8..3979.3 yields 5.01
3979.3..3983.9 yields 4.9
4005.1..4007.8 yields 6.31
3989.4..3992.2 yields 5.36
